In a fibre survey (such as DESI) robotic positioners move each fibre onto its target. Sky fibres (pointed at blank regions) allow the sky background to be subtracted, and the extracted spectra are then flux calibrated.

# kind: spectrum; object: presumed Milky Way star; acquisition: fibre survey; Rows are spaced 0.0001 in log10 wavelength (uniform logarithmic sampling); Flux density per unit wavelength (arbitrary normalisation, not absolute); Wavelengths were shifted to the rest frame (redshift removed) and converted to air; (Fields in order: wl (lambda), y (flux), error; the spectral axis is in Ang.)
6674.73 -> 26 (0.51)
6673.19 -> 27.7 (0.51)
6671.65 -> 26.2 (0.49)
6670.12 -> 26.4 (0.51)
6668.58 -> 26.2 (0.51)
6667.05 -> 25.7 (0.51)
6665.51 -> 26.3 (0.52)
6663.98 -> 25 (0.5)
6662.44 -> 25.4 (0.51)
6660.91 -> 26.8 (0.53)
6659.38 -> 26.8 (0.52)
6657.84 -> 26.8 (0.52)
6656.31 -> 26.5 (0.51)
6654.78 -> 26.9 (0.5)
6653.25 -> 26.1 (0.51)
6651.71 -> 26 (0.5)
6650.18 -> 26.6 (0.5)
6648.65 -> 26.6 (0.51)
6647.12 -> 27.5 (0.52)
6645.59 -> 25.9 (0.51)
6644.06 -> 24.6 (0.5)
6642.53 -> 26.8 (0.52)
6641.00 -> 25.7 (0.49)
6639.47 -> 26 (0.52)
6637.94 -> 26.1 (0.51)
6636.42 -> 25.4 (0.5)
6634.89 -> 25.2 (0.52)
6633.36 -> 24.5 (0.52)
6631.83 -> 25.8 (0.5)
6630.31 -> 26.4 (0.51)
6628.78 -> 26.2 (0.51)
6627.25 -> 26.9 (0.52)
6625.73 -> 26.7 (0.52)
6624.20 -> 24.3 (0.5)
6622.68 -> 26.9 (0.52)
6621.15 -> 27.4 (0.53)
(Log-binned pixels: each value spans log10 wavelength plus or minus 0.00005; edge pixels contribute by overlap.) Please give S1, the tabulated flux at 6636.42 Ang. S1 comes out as 25.4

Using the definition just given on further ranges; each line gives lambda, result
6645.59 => 25.9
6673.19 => 27.7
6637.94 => 26.1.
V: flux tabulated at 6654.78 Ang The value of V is 26.9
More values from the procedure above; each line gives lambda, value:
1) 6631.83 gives 25.8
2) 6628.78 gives 26.2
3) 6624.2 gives 24.3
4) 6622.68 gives 26.9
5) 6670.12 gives 26.4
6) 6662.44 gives 25.4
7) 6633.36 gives 24.5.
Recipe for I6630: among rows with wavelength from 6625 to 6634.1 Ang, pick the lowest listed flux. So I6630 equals 24.5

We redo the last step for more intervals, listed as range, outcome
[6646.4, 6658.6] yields 26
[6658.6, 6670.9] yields 25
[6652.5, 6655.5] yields 26.1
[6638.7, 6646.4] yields 24.6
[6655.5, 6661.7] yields 26.5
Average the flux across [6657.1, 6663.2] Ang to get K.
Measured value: 26.5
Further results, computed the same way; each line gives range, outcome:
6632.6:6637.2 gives 25.1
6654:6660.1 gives 26.8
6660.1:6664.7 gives 25.8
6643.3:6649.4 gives 26.2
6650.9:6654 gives 26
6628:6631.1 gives 26.3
